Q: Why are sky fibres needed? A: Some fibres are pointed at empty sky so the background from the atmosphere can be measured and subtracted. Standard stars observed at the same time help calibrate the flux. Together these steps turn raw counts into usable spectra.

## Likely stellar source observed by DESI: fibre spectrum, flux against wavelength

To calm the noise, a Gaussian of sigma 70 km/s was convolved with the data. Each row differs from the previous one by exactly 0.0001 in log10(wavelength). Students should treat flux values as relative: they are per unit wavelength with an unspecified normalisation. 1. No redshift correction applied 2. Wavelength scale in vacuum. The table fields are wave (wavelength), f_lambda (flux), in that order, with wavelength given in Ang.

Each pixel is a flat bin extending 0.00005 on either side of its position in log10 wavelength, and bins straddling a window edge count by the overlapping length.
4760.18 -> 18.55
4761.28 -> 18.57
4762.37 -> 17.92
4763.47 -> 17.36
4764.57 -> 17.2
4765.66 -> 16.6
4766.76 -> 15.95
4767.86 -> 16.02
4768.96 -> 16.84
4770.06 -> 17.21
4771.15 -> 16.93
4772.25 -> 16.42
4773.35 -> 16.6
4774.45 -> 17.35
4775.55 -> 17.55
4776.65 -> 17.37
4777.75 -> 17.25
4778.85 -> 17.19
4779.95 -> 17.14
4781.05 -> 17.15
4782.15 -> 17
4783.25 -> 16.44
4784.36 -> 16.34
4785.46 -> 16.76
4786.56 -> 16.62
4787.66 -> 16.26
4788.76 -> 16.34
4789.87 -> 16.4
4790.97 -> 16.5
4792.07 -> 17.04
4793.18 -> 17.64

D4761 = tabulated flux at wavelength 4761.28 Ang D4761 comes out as 18.57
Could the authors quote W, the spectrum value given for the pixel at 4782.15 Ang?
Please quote 17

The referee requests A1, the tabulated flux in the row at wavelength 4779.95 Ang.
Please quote 17.14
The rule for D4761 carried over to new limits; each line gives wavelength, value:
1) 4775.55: 17.55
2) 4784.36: 16.34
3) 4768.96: 16.84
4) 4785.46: 16.76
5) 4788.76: 16.34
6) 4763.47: 17.36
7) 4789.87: 16.4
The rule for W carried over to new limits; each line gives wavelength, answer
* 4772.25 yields 16.42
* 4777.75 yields 17.25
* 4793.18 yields 17.64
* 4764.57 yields 17.2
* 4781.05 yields 17.15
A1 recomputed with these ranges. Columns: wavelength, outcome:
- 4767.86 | 16.02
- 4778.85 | 17.19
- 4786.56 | 16.62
